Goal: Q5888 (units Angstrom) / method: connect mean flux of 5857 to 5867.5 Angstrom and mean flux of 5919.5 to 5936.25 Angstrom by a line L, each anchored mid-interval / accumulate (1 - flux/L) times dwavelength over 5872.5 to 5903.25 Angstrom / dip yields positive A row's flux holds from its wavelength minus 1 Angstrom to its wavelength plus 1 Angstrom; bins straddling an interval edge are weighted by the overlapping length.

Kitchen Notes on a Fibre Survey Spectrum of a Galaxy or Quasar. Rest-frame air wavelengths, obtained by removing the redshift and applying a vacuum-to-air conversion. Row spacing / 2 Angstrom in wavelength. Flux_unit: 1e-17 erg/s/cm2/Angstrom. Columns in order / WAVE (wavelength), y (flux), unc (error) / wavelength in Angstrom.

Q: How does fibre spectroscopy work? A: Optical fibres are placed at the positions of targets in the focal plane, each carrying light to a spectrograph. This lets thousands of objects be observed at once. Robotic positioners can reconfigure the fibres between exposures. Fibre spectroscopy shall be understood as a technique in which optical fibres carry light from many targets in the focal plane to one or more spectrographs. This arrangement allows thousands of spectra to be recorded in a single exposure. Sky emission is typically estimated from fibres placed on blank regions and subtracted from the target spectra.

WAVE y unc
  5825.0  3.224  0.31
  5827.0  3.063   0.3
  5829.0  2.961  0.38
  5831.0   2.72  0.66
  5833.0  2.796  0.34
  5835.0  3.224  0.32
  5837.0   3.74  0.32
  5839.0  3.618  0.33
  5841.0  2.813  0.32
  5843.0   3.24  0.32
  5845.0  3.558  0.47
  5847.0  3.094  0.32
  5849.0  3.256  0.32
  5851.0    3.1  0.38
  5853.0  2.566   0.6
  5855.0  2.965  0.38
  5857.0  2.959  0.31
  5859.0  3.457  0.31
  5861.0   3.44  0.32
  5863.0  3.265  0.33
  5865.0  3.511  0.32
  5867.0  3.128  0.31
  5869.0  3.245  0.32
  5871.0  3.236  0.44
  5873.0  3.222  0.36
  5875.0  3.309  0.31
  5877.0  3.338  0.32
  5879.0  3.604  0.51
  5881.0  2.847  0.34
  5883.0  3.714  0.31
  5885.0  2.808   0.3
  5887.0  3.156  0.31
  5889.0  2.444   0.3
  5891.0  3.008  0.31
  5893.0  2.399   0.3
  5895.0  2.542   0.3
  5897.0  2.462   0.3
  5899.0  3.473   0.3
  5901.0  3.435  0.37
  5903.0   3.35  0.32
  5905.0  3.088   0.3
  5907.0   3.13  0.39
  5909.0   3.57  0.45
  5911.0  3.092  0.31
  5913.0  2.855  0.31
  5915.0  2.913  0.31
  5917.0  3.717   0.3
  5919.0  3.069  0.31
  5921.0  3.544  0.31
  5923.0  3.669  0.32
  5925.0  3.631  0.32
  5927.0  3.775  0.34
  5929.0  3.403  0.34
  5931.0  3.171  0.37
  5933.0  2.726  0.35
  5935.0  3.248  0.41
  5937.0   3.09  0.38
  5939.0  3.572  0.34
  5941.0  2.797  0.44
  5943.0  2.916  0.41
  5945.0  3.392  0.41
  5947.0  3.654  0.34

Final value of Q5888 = 2.7 Angstrom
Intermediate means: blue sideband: 3.33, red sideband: 3.38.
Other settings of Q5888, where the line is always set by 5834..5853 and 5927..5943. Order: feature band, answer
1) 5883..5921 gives 1.7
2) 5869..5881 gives -0.2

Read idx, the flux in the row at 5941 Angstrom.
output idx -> 2.797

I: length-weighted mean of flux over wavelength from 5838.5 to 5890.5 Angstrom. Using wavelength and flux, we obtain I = 3.18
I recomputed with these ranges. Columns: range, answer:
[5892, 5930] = 3.22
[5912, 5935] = 3.31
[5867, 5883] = 3.28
